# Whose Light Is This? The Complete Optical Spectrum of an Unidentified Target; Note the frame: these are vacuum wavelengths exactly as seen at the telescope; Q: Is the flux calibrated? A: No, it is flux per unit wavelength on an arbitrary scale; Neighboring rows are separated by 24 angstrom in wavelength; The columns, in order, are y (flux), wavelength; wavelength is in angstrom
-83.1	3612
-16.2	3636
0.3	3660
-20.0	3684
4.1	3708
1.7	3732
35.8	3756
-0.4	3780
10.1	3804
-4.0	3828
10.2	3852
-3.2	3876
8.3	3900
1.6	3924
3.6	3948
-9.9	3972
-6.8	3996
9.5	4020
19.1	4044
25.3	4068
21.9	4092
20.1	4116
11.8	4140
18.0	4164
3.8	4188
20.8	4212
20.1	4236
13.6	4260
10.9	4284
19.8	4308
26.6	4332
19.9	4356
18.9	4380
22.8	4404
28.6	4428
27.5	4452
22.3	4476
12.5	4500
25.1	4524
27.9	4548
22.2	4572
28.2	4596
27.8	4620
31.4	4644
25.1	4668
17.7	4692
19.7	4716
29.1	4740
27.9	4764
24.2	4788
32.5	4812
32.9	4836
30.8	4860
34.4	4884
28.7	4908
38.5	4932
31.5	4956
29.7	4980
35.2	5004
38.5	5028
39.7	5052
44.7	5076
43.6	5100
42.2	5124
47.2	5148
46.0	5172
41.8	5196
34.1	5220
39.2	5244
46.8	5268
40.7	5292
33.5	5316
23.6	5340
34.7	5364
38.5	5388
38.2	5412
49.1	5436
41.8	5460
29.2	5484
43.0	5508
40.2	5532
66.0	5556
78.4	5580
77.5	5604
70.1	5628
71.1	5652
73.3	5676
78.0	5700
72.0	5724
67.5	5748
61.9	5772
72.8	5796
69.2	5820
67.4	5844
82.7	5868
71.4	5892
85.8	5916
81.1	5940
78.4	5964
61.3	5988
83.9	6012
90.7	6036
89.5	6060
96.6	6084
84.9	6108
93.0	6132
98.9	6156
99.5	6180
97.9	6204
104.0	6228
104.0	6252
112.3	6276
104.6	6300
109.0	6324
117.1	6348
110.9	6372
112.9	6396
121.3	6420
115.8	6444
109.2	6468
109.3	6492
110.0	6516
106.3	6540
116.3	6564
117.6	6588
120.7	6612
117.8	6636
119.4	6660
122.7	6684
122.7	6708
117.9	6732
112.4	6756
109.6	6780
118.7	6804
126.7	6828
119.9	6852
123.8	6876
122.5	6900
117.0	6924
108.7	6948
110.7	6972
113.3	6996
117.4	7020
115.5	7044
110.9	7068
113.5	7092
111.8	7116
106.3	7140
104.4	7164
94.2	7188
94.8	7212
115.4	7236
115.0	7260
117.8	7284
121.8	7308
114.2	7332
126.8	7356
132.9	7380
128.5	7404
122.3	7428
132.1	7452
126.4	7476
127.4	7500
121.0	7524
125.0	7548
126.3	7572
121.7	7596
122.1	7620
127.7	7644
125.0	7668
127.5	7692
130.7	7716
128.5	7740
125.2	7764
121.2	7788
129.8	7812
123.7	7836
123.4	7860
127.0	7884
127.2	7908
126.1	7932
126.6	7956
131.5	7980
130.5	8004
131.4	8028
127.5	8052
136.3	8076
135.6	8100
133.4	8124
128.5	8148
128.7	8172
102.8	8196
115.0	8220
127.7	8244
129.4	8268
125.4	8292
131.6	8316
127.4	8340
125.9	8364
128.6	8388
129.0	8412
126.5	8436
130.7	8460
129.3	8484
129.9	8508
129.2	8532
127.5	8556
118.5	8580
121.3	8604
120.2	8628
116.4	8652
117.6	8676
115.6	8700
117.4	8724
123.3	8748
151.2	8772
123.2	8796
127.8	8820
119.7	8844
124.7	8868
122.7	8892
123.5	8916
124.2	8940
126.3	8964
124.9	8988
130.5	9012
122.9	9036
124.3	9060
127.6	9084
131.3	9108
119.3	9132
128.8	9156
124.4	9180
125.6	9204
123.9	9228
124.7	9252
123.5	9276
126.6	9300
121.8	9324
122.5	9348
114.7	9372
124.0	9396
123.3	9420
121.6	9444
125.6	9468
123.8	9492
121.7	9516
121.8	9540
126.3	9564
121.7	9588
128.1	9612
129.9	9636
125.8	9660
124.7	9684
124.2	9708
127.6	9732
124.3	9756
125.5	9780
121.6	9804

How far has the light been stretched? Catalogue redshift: 0.39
